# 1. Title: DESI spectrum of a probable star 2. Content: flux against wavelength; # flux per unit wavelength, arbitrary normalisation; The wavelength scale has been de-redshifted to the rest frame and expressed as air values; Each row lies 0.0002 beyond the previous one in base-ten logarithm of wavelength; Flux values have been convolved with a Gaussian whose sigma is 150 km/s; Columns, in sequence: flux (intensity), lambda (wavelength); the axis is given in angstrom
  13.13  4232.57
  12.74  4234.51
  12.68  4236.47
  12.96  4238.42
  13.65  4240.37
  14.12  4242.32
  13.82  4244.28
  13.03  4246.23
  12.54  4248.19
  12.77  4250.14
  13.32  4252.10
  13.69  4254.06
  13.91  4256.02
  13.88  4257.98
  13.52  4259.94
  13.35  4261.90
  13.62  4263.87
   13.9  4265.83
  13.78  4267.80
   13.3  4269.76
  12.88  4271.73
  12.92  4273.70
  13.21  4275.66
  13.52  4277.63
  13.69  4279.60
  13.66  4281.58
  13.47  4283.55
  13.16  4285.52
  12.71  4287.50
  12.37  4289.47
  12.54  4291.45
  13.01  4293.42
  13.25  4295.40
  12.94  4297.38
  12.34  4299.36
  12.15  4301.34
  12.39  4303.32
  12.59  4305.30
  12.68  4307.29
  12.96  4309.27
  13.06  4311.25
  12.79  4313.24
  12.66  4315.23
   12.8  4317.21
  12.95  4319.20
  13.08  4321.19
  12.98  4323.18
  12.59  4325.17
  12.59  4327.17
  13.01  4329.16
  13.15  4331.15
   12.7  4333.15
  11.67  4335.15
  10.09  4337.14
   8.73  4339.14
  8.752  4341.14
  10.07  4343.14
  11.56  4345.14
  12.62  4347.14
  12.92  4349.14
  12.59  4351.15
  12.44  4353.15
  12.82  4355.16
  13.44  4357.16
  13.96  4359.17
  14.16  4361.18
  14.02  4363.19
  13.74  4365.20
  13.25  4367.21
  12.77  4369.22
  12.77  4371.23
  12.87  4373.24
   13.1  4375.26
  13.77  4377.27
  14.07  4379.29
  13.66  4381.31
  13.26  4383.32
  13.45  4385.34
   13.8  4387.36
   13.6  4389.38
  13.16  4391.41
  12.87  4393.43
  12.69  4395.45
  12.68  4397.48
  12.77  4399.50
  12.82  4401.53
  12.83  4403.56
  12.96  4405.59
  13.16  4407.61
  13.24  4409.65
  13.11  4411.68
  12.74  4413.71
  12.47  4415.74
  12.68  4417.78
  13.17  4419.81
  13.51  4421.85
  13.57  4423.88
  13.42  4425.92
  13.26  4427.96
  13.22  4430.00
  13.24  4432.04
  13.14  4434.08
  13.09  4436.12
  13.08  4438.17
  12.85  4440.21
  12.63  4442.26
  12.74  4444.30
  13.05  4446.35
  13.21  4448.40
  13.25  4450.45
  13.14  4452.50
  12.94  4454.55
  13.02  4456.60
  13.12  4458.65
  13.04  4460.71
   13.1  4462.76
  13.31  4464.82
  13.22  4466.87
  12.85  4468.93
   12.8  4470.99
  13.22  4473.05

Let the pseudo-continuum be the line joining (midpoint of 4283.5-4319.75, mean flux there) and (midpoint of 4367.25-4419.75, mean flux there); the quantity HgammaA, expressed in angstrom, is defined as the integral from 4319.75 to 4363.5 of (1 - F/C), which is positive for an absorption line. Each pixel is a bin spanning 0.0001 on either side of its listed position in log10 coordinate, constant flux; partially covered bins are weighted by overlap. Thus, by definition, 2.2 angstrom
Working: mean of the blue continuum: 12.8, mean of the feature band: 12.2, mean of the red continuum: 13.1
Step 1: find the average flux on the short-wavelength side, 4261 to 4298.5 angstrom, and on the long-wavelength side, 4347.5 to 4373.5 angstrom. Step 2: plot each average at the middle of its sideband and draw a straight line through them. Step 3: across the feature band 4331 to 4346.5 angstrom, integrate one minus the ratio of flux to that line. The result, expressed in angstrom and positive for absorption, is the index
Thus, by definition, 2.9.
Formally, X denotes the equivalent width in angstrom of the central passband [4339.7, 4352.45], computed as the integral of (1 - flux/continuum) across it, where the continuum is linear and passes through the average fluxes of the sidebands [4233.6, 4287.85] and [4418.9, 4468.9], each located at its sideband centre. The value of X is 1.83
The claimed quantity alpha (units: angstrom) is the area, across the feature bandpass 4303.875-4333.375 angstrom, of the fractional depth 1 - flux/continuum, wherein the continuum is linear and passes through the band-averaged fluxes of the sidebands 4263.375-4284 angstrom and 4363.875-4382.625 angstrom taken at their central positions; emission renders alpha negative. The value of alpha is 1.25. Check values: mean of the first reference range 13.4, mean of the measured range 12.8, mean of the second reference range 13.4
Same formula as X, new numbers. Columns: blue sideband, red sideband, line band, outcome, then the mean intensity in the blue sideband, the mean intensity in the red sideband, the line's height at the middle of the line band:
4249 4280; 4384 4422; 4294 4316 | 1.0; 13.4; 13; 13.3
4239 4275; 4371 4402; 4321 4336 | 0.7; 13.4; 13.2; 13.3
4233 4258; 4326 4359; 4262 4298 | -1.2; 13.3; 11.9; 12.8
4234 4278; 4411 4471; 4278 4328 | 1.6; 13.4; 13.1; 13.3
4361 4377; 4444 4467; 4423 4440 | -0.1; 13.3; 13.1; 13.2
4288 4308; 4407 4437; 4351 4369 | -0.7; 12.6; 13.1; 12.9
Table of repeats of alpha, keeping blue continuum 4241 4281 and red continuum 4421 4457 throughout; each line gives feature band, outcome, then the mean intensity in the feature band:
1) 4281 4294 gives 0.4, 13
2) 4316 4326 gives 0.3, 12.9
